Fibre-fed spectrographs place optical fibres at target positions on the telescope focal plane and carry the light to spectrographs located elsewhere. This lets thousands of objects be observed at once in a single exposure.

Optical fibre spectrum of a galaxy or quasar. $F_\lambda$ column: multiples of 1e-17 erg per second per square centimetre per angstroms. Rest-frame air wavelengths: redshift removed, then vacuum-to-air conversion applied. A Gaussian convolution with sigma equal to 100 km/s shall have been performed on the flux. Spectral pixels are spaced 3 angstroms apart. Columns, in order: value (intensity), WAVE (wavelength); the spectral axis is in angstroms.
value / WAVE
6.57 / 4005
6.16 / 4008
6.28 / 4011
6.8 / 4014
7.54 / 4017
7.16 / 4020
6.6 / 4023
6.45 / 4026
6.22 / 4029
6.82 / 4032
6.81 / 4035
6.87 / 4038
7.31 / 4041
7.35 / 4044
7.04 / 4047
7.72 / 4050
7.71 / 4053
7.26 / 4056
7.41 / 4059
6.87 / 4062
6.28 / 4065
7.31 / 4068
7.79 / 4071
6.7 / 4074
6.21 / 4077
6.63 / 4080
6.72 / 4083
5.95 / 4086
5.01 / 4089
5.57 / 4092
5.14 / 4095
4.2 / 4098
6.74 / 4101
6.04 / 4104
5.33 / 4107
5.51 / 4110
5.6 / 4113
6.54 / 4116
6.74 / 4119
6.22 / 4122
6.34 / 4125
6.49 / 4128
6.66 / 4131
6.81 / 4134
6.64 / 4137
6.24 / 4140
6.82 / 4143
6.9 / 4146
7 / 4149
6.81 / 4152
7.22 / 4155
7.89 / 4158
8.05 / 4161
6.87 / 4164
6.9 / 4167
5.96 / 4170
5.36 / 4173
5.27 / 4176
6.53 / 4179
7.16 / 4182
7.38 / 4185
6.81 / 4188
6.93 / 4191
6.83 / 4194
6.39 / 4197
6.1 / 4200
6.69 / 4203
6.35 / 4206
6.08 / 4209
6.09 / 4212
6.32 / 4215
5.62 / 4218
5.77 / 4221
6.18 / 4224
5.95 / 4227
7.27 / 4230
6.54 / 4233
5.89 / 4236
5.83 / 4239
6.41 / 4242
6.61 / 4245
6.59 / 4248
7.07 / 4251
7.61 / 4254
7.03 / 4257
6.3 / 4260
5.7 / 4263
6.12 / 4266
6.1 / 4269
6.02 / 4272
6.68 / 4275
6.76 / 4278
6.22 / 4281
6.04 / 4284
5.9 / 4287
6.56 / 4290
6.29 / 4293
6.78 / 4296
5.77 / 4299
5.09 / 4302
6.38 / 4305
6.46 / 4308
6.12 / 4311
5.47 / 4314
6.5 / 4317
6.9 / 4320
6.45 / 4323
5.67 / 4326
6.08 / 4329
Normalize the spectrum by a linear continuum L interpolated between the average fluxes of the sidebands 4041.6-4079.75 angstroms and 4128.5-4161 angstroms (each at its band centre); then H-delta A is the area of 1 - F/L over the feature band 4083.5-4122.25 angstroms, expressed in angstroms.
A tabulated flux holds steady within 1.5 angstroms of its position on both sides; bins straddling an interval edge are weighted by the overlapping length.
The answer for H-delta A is 7.1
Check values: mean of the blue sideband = 7.12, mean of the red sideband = 6.94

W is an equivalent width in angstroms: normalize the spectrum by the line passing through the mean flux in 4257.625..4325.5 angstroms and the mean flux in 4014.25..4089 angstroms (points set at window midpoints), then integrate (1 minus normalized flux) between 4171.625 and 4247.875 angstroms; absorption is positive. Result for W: 1.3 angstroms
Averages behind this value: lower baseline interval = 6.91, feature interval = 6.34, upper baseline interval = 6.21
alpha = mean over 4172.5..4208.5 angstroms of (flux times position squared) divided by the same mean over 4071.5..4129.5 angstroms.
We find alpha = 1.1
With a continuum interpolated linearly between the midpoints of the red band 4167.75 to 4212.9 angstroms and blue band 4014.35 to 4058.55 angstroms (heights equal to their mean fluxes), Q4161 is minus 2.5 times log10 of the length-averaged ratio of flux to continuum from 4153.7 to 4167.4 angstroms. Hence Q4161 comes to -0.14 mag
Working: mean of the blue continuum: 7.06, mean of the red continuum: 6.41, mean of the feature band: 7.43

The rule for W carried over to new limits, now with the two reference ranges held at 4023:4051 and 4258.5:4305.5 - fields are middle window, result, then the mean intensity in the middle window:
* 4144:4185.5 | -1.7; 6.79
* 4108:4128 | 1.5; 6.16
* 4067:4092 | 1.2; 6.47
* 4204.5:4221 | 0.8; 6.06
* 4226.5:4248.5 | -0.3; 6.4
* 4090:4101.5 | 2.5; 5.28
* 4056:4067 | -0.1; 6.93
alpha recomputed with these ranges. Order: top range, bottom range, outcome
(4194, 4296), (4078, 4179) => 1.06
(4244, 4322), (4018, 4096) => 1.05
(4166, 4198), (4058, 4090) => 1.03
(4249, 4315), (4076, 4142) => 1.13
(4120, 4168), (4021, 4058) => 1.03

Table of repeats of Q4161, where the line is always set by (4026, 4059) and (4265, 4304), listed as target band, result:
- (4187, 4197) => -0.04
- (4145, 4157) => -0.05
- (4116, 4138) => 0.04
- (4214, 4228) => 0.08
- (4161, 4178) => 0.06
